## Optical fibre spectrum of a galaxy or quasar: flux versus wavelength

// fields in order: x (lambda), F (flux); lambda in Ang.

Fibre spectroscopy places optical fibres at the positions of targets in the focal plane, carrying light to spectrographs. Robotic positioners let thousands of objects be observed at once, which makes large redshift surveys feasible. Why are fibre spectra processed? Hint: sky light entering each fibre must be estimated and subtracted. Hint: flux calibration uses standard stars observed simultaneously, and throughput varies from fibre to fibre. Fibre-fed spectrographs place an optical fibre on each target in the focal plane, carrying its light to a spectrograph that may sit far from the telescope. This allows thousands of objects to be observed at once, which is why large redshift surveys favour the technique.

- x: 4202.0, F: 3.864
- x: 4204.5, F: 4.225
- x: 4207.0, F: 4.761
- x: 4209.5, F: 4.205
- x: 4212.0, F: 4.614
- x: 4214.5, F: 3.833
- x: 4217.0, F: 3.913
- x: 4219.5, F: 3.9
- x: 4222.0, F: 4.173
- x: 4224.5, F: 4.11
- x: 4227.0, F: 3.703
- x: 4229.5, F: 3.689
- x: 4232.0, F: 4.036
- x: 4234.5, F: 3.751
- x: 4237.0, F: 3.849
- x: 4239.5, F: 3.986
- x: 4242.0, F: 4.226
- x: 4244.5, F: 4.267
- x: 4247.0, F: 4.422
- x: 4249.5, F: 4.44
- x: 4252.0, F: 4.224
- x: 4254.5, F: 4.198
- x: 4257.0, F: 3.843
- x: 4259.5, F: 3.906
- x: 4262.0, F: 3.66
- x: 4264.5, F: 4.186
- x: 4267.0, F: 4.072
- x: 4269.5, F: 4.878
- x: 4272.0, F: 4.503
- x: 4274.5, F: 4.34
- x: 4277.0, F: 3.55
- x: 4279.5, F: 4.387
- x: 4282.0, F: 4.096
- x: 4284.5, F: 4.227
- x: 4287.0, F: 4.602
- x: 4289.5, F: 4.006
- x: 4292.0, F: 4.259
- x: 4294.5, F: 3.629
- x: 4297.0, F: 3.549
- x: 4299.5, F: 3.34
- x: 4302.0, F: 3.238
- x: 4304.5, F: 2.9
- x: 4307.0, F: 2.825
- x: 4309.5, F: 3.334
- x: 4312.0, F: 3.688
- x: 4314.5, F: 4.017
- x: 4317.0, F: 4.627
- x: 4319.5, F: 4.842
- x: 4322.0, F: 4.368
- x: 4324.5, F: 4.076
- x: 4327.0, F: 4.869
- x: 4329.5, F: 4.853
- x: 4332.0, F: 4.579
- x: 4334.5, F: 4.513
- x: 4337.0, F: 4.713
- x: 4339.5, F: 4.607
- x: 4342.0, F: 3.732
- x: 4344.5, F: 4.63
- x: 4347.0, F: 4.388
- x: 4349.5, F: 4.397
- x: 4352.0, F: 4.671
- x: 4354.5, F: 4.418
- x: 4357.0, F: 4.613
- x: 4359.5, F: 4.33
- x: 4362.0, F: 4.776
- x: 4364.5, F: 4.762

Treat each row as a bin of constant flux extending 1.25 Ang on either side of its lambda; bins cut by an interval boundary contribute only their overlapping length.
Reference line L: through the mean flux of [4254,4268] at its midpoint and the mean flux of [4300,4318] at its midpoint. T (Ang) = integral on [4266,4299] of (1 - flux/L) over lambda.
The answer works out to -3.4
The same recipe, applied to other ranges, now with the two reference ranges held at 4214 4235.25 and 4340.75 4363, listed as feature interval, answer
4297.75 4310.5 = 3.30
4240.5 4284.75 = -1.36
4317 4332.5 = -1.00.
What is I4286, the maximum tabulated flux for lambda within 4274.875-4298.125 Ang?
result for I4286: 4.602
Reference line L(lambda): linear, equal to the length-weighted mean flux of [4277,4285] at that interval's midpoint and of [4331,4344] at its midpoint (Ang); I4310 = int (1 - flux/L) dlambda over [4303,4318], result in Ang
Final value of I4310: 2.6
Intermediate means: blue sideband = 4.13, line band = 3.54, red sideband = 4.44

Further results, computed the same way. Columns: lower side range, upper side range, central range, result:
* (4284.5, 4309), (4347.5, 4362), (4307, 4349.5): -2.3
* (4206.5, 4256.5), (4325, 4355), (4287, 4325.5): 5.2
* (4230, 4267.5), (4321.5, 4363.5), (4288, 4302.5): 1.9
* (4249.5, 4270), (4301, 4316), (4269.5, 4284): -1.5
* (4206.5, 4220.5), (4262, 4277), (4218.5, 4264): 2.1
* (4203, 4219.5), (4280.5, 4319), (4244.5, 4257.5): -0.7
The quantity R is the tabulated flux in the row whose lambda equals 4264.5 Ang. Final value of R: 4.186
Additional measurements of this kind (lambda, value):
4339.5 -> 4.607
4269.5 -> 4.878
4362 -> 4.776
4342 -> 3.732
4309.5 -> 3.334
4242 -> 4.226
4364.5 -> 4.762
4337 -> 4.713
